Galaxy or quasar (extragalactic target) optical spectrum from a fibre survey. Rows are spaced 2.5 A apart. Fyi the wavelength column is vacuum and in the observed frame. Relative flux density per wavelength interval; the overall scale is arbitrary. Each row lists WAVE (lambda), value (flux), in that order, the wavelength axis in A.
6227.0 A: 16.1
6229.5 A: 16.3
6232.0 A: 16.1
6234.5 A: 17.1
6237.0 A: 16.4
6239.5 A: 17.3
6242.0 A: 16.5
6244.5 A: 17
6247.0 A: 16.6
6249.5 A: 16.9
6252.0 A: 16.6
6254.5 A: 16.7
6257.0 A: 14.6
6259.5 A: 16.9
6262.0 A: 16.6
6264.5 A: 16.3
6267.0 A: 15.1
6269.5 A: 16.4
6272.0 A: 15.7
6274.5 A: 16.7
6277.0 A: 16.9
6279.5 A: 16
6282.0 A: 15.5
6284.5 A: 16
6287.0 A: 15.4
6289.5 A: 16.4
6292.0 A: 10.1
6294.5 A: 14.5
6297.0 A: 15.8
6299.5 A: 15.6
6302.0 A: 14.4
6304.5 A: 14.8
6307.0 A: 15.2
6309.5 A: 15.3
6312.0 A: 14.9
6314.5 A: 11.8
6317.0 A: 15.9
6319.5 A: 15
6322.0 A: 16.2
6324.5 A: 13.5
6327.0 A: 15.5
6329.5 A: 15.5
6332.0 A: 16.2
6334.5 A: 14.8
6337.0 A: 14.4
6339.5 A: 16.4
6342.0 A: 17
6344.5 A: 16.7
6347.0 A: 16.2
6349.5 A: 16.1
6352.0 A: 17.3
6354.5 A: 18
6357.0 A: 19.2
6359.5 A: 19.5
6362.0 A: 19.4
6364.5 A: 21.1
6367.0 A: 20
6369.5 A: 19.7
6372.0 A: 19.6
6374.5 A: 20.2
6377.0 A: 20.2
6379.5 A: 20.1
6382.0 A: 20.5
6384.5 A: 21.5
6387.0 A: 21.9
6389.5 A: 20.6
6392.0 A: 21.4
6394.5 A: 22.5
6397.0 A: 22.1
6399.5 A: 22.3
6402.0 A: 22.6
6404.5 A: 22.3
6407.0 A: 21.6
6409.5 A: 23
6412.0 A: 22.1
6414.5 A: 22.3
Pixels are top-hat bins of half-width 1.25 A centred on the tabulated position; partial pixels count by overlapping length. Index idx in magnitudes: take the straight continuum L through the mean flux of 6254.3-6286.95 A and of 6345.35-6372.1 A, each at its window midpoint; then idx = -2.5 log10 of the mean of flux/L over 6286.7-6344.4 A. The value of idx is 0.16 mag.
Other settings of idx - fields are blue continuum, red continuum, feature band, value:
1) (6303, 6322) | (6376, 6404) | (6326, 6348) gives 0.07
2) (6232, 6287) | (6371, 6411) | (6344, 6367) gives 0.10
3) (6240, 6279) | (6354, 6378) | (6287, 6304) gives 0.20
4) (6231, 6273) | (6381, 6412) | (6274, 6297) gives 0.16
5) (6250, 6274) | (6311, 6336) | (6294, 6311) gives 0.02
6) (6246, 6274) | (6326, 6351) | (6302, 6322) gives 0.09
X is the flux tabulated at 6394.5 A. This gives 22.5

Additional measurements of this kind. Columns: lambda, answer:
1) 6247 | 16.6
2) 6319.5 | 15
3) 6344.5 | 16.7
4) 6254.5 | 16.7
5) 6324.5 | 13.5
